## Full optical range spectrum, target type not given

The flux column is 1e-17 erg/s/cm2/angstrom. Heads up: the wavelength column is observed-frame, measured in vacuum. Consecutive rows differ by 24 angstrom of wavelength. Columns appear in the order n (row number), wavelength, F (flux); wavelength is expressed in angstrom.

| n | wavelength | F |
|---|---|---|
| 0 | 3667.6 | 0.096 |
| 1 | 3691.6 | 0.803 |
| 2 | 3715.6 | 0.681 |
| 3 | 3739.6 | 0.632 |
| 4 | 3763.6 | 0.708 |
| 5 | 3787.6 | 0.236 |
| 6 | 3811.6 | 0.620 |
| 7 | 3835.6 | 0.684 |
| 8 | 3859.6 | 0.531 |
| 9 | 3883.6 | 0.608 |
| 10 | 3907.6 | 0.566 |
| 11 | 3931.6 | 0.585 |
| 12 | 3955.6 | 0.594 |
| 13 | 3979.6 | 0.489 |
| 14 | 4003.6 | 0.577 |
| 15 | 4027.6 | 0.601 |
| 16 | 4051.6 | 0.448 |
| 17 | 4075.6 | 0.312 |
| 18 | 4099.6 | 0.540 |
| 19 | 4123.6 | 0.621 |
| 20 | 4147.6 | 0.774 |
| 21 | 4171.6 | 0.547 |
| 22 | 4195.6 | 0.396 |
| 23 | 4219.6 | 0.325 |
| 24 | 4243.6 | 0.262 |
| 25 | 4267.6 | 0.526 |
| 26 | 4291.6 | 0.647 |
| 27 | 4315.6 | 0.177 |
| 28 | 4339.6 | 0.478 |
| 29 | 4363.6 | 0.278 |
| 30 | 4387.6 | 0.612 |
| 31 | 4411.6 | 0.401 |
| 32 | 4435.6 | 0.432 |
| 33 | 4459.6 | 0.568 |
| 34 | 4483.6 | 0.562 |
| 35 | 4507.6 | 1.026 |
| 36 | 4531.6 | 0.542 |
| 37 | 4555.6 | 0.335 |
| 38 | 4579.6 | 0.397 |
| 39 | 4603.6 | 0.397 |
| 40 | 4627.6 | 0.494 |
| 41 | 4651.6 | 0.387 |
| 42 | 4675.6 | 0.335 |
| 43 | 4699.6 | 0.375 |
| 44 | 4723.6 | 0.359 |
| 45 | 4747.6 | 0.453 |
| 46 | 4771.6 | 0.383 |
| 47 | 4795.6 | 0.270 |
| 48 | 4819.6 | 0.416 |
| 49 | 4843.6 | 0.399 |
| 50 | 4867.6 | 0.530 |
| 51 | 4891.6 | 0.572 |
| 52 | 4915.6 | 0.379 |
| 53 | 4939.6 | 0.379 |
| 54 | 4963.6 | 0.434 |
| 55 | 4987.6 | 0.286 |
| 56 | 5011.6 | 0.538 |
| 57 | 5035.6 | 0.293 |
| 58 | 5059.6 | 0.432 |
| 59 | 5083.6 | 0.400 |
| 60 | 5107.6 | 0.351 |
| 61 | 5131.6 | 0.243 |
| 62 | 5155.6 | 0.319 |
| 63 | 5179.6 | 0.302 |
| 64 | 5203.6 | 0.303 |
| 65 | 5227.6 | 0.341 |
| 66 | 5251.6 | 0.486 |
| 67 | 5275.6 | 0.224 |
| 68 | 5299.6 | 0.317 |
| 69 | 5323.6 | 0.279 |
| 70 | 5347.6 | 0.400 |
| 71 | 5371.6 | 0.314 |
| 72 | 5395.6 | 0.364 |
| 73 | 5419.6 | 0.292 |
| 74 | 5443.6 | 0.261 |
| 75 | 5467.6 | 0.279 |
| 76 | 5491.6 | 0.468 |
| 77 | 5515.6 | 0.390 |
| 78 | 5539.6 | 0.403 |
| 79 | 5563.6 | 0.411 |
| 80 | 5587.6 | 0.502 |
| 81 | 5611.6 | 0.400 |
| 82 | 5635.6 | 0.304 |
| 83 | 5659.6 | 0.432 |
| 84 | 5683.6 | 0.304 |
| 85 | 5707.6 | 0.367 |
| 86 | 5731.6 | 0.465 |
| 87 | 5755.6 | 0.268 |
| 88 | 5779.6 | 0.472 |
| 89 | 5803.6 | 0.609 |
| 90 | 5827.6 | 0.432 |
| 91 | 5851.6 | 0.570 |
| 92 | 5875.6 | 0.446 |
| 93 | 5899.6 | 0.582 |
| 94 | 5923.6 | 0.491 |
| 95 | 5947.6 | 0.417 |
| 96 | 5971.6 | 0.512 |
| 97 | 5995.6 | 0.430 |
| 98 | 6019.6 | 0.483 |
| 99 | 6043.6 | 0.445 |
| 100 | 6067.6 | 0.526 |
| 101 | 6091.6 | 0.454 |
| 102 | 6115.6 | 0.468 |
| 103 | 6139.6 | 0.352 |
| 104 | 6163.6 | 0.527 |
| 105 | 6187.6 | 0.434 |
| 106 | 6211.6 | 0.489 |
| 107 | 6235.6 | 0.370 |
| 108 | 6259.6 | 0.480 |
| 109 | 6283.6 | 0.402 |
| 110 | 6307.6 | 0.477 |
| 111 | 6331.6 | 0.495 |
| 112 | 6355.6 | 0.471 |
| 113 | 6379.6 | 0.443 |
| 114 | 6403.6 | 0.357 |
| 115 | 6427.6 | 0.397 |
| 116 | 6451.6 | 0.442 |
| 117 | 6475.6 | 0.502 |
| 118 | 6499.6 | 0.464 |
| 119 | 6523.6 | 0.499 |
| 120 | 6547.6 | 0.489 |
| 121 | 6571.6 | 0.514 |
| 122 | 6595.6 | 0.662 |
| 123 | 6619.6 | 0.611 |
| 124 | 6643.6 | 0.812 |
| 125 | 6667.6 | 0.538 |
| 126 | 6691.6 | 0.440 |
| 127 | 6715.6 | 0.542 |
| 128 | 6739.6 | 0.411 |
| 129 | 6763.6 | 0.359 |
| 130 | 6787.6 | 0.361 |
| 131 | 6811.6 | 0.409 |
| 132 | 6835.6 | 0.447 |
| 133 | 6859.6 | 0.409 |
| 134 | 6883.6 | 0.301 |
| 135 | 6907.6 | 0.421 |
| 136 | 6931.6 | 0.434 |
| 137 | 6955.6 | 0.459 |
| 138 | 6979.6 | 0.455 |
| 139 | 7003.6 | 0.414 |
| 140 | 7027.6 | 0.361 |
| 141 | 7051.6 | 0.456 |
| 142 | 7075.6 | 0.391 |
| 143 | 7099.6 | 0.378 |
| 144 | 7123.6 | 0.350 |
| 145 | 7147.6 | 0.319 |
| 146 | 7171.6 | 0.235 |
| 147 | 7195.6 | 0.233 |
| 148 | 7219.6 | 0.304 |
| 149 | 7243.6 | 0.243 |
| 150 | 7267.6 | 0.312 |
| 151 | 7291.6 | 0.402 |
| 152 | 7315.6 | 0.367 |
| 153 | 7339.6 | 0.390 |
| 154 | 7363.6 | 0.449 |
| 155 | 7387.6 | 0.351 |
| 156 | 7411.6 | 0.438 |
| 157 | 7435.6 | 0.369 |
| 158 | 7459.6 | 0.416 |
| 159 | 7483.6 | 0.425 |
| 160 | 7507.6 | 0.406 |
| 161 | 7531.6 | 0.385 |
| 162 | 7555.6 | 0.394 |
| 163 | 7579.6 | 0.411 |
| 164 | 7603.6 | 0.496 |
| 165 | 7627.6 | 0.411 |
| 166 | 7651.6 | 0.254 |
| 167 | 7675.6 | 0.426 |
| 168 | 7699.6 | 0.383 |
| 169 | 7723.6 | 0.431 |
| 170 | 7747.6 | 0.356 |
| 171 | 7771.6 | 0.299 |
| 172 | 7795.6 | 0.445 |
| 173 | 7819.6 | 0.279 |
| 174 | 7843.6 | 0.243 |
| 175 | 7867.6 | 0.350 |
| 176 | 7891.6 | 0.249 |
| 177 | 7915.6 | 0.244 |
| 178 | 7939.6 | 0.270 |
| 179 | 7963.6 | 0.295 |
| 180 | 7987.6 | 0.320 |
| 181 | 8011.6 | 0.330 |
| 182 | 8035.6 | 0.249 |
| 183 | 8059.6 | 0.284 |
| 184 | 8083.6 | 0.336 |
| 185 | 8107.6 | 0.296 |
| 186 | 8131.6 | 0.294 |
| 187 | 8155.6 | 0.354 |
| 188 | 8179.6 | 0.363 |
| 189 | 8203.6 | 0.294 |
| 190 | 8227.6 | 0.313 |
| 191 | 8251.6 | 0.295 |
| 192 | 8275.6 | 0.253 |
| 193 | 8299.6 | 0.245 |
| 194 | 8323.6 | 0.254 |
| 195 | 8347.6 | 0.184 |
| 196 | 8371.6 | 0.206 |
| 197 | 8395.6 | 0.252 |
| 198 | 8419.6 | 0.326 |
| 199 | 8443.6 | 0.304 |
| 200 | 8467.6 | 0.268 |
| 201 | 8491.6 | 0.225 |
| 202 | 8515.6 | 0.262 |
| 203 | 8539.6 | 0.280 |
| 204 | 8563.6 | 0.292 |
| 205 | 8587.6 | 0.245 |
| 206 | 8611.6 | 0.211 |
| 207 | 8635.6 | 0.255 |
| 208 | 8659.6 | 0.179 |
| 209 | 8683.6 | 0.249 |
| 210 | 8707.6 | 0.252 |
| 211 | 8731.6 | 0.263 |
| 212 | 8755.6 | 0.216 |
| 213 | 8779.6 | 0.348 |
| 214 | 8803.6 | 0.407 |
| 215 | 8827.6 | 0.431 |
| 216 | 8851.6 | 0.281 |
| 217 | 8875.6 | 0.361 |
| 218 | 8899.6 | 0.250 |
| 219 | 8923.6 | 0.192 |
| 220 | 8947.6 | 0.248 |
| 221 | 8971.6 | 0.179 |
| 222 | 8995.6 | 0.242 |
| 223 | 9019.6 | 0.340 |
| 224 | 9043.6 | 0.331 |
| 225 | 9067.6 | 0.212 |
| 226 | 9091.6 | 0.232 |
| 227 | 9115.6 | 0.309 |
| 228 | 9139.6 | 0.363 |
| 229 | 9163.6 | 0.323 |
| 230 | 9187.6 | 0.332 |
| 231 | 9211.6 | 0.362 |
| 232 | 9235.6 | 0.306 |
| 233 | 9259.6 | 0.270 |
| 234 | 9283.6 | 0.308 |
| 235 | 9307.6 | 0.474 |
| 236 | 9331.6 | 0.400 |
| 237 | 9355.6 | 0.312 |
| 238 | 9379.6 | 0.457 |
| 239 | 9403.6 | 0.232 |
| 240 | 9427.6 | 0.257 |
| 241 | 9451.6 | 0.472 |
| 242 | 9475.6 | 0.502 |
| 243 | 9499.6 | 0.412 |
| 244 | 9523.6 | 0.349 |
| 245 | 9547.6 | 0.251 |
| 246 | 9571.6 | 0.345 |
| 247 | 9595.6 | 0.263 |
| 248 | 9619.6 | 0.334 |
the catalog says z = 1.36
